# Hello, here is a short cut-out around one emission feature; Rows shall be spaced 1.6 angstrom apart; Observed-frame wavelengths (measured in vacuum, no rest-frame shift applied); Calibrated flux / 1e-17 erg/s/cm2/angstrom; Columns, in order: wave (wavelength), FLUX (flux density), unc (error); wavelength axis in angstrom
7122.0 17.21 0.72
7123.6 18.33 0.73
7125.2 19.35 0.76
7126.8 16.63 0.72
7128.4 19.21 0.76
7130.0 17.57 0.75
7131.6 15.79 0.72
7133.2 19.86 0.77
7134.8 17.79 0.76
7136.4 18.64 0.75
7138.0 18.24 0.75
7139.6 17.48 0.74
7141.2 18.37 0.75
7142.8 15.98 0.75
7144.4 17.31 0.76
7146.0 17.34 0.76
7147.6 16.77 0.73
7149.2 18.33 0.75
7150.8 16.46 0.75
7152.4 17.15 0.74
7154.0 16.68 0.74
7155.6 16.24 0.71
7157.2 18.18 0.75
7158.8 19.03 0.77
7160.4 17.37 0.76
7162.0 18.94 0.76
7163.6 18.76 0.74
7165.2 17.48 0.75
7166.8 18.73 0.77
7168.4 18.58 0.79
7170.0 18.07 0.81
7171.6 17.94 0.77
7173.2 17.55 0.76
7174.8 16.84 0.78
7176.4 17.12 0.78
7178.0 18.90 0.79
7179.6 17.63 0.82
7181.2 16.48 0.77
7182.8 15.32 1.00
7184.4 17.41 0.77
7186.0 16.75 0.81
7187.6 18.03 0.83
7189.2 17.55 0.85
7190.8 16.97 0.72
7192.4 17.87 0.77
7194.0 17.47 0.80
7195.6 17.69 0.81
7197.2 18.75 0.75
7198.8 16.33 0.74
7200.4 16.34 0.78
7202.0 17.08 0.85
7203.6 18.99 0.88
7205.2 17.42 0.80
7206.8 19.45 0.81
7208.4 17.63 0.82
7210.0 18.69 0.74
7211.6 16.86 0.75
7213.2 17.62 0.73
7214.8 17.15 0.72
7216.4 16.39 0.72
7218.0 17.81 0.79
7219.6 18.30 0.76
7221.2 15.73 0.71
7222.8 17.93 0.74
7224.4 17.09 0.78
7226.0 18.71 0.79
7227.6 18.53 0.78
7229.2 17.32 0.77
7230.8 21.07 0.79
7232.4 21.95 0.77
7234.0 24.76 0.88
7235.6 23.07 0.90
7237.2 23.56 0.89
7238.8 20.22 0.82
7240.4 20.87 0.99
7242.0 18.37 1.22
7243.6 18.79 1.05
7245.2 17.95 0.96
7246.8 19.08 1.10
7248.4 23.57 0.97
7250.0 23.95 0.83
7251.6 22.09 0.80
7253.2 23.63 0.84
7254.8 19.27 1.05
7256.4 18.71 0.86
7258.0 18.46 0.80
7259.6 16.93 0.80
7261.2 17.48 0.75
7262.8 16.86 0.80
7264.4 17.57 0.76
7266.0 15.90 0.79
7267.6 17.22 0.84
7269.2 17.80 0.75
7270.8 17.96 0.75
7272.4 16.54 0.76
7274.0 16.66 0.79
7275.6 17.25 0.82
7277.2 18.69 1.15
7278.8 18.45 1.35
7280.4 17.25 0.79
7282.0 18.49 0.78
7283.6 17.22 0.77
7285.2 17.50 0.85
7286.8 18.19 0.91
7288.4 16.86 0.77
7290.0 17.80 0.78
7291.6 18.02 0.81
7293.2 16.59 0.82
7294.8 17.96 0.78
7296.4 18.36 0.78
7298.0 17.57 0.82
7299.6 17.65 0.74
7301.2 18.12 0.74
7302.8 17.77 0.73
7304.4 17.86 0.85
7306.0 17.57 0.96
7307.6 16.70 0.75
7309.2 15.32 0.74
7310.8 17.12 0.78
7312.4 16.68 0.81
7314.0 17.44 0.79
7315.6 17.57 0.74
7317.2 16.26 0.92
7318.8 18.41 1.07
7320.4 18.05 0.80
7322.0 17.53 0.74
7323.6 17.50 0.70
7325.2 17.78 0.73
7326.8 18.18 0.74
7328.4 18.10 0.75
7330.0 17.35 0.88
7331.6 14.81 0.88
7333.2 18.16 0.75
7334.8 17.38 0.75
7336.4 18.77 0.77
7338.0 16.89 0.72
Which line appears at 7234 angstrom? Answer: [S II]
